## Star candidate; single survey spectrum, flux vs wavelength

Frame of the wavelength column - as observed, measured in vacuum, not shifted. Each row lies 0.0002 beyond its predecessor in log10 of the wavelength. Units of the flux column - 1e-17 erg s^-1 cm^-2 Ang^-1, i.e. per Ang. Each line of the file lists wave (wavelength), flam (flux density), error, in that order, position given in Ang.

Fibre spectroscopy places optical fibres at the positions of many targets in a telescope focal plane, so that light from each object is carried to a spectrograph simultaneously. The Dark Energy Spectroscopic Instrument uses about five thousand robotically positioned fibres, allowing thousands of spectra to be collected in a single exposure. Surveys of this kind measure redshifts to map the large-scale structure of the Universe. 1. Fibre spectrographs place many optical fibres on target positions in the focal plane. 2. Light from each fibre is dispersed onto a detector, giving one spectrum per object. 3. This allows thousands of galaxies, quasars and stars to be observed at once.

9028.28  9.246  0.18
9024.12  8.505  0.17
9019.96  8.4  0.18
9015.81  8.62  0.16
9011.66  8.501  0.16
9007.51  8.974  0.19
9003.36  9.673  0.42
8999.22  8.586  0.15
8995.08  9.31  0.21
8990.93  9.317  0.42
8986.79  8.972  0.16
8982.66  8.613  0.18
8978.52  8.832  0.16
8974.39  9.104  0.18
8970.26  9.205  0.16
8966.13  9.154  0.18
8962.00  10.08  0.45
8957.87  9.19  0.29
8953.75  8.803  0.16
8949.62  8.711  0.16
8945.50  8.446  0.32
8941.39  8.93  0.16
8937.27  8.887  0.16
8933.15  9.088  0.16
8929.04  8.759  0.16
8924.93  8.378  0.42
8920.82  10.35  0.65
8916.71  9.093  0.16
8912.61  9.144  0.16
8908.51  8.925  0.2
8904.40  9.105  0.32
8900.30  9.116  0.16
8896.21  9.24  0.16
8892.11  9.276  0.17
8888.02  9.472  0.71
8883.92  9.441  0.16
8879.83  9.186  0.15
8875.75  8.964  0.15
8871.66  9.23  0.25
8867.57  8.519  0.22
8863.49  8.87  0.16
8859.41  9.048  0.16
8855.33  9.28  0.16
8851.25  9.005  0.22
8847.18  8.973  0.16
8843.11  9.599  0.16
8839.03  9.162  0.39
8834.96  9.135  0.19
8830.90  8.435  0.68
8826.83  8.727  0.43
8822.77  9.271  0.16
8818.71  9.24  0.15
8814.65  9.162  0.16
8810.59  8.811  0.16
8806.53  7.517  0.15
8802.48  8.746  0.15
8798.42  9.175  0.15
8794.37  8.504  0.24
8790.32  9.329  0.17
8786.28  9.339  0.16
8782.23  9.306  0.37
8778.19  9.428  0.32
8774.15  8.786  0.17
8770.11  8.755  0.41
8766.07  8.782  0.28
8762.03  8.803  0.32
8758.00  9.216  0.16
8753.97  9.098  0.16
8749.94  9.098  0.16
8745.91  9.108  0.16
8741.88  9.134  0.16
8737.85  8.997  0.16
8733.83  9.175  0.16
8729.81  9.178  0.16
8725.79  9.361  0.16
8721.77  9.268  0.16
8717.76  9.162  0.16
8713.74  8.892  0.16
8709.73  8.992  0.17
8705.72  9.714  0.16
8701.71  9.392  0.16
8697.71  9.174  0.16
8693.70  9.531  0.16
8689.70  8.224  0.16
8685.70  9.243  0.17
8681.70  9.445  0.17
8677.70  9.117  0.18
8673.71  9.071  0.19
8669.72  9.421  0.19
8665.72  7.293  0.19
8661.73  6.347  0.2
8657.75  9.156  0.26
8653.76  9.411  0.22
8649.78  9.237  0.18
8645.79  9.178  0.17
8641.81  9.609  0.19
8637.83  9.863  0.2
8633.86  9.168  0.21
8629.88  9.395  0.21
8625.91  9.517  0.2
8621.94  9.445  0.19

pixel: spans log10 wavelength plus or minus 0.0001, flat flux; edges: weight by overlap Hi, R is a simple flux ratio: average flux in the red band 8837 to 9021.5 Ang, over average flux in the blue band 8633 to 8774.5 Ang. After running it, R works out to 1.00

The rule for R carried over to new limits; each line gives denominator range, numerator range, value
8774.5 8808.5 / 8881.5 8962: 1.02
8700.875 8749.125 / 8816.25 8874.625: 0.98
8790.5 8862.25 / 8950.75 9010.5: 1.02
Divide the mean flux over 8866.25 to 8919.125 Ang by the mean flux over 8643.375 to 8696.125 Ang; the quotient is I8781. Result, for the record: 1.0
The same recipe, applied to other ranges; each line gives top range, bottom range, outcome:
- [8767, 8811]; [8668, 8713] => 0.97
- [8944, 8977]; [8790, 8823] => 1.03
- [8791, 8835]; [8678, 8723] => 0.96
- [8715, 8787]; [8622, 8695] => 1.01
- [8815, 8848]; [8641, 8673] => 1.05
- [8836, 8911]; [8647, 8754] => 1.01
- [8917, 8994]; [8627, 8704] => 1.00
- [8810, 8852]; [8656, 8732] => 1.01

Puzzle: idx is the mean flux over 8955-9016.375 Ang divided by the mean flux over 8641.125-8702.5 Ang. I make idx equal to 1.02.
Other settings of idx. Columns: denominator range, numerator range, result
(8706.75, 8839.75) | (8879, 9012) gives 1.01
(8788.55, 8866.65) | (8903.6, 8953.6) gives 1.00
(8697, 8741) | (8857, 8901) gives 0.99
